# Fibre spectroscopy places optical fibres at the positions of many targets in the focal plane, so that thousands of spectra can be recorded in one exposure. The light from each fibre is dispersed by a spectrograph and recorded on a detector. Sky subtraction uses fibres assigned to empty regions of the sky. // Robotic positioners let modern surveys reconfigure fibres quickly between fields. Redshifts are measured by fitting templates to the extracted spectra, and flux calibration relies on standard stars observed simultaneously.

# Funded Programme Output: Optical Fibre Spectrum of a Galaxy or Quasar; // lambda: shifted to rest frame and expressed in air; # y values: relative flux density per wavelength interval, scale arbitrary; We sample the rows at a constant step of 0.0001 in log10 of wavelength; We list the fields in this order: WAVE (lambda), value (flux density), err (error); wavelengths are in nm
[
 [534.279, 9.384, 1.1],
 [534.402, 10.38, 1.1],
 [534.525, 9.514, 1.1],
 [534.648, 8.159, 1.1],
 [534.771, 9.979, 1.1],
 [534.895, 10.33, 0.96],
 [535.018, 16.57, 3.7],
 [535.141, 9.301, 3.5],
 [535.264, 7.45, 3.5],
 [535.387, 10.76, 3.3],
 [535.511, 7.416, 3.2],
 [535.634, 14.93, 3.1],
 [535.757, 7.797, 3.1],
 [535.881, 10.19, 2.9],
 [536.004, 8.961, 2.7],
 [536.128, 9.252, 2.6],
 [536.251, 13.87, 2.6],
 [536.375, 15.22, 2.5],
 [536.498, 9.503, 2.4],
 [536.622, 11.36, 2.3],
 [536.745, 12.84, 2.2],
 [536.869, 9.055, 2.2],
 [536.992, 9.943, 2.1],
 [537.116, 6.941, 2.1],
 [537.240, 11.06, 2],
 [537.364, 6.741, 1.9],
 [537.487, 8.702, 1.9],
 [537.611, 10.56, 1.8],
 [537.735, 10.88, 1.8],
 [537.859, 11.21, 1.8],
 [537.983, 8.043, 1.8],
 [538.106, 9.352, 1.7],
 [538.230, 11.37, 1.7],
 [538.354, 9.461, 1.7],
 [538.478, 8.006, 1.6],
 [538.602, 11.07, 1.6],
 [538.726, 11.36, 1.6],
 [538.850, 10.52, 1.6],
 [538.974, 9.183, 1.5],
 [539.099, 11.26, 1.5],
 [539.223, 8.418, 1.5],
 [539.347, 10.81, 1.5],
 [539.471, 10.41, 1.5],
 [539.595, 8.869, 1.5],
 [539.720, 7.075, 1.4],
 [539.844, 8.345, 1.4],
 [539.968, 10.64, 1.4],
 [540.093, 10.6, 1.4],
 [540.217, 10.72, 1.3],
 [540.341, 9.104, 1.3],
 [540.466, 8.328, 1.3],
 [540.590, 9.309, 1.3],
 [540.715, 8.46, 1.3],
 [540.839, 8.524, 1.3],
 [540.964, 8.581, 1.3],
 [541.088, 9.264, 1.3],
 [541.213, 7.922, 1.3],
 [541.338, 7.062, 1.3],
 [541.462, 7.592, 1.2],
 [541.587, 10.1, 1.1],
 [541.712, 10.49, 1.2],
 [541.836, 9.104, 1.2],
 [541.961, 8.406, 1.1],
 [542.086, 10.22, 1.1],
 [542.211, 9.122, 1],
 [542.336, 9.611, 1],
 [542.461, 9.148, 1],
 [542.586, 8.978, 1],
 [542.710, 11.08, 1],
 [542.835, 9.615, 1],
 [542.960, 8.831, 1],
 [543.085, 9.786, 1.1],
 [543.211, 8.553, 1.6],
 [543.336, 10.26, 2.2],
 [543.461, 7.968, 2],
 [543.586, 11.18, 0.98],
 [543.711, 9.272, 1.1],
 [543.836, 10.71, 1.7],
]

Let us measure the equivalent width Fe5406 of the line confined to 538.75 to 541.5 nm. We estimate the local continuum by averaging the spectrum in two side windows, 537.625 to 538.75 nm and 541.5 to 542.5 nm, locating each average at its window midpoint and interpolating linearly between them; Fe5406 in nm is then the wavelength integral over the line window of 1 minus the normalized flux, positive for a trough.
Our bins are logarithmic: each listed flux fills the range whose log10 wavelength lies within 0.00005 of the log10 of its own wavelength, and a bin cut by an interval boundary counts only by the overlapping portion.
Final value 0.17 nm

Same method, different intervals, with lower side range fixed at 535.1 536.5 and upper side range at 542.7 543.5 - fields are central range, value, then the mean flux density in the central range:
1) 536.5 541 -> 0.16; 9.64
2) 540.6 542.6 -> 0.14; 8.92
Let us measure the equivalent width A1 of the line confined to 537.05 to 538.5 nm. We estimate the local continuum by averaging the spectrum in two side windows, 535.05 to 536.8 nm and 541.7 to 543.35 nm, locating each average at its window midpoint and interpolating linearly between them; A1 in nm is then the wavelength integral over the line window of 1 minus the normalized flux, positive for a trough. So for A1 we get 0.136 nm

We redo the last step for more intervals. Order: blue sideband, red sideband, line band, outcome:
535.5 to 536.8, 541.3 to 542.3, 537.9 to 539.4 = 0.047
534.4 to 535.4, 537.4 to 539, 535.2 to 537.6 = 0.000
